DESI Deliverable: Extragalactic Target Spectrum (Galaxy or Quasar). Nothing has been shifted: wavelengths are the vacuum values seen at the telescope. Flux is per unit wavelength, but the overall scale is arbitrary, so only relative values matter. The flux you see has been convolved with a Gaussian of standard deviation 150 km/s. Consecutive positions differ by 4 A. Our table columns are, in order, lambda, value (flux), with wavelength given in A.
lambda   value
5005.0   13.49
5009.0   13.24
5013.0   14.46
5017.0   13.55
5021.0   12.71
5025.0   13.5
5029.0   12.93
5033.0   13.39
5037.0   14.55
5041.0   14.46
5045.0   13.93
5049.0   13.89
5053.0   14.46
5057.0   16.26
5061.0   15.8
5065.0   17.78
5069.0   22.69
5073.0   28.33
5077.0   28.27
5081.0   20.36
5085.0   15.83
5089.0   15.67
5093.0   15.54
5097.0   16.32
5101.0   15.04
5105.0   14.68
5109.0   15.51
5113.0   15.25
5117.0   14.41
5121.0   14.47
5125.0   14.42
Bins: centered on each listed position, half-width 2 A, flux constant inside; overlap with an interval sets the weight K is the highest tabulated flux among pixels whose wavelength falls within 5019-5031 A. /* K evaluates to 13.5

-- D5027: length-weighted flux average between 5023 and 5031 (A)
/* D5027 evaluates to 13.2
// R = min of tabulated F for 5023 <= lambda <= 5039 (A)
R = 12.93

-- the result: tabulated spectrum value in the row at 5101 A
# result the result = 15.04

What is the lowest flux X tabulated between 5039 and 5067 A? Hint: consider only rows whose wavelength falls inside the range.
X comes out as 13.89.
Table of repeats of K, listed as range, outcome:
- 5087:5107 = 16.32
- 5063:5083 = 28.33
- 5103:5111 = 15.51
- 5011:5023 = 14.46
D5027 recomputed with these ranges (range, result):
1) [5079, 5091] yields 17.3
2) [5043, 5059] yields 14.6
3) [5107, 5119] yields 15.1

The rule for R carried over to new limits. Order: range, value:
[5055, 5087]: 15.8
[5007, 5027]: 12.71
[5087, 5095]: 15.54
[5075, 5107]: 14.68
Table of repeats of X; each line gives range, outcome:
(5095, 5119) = 14.41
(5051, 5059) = 14.46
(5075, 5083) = 20.36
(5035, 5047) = 13.93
